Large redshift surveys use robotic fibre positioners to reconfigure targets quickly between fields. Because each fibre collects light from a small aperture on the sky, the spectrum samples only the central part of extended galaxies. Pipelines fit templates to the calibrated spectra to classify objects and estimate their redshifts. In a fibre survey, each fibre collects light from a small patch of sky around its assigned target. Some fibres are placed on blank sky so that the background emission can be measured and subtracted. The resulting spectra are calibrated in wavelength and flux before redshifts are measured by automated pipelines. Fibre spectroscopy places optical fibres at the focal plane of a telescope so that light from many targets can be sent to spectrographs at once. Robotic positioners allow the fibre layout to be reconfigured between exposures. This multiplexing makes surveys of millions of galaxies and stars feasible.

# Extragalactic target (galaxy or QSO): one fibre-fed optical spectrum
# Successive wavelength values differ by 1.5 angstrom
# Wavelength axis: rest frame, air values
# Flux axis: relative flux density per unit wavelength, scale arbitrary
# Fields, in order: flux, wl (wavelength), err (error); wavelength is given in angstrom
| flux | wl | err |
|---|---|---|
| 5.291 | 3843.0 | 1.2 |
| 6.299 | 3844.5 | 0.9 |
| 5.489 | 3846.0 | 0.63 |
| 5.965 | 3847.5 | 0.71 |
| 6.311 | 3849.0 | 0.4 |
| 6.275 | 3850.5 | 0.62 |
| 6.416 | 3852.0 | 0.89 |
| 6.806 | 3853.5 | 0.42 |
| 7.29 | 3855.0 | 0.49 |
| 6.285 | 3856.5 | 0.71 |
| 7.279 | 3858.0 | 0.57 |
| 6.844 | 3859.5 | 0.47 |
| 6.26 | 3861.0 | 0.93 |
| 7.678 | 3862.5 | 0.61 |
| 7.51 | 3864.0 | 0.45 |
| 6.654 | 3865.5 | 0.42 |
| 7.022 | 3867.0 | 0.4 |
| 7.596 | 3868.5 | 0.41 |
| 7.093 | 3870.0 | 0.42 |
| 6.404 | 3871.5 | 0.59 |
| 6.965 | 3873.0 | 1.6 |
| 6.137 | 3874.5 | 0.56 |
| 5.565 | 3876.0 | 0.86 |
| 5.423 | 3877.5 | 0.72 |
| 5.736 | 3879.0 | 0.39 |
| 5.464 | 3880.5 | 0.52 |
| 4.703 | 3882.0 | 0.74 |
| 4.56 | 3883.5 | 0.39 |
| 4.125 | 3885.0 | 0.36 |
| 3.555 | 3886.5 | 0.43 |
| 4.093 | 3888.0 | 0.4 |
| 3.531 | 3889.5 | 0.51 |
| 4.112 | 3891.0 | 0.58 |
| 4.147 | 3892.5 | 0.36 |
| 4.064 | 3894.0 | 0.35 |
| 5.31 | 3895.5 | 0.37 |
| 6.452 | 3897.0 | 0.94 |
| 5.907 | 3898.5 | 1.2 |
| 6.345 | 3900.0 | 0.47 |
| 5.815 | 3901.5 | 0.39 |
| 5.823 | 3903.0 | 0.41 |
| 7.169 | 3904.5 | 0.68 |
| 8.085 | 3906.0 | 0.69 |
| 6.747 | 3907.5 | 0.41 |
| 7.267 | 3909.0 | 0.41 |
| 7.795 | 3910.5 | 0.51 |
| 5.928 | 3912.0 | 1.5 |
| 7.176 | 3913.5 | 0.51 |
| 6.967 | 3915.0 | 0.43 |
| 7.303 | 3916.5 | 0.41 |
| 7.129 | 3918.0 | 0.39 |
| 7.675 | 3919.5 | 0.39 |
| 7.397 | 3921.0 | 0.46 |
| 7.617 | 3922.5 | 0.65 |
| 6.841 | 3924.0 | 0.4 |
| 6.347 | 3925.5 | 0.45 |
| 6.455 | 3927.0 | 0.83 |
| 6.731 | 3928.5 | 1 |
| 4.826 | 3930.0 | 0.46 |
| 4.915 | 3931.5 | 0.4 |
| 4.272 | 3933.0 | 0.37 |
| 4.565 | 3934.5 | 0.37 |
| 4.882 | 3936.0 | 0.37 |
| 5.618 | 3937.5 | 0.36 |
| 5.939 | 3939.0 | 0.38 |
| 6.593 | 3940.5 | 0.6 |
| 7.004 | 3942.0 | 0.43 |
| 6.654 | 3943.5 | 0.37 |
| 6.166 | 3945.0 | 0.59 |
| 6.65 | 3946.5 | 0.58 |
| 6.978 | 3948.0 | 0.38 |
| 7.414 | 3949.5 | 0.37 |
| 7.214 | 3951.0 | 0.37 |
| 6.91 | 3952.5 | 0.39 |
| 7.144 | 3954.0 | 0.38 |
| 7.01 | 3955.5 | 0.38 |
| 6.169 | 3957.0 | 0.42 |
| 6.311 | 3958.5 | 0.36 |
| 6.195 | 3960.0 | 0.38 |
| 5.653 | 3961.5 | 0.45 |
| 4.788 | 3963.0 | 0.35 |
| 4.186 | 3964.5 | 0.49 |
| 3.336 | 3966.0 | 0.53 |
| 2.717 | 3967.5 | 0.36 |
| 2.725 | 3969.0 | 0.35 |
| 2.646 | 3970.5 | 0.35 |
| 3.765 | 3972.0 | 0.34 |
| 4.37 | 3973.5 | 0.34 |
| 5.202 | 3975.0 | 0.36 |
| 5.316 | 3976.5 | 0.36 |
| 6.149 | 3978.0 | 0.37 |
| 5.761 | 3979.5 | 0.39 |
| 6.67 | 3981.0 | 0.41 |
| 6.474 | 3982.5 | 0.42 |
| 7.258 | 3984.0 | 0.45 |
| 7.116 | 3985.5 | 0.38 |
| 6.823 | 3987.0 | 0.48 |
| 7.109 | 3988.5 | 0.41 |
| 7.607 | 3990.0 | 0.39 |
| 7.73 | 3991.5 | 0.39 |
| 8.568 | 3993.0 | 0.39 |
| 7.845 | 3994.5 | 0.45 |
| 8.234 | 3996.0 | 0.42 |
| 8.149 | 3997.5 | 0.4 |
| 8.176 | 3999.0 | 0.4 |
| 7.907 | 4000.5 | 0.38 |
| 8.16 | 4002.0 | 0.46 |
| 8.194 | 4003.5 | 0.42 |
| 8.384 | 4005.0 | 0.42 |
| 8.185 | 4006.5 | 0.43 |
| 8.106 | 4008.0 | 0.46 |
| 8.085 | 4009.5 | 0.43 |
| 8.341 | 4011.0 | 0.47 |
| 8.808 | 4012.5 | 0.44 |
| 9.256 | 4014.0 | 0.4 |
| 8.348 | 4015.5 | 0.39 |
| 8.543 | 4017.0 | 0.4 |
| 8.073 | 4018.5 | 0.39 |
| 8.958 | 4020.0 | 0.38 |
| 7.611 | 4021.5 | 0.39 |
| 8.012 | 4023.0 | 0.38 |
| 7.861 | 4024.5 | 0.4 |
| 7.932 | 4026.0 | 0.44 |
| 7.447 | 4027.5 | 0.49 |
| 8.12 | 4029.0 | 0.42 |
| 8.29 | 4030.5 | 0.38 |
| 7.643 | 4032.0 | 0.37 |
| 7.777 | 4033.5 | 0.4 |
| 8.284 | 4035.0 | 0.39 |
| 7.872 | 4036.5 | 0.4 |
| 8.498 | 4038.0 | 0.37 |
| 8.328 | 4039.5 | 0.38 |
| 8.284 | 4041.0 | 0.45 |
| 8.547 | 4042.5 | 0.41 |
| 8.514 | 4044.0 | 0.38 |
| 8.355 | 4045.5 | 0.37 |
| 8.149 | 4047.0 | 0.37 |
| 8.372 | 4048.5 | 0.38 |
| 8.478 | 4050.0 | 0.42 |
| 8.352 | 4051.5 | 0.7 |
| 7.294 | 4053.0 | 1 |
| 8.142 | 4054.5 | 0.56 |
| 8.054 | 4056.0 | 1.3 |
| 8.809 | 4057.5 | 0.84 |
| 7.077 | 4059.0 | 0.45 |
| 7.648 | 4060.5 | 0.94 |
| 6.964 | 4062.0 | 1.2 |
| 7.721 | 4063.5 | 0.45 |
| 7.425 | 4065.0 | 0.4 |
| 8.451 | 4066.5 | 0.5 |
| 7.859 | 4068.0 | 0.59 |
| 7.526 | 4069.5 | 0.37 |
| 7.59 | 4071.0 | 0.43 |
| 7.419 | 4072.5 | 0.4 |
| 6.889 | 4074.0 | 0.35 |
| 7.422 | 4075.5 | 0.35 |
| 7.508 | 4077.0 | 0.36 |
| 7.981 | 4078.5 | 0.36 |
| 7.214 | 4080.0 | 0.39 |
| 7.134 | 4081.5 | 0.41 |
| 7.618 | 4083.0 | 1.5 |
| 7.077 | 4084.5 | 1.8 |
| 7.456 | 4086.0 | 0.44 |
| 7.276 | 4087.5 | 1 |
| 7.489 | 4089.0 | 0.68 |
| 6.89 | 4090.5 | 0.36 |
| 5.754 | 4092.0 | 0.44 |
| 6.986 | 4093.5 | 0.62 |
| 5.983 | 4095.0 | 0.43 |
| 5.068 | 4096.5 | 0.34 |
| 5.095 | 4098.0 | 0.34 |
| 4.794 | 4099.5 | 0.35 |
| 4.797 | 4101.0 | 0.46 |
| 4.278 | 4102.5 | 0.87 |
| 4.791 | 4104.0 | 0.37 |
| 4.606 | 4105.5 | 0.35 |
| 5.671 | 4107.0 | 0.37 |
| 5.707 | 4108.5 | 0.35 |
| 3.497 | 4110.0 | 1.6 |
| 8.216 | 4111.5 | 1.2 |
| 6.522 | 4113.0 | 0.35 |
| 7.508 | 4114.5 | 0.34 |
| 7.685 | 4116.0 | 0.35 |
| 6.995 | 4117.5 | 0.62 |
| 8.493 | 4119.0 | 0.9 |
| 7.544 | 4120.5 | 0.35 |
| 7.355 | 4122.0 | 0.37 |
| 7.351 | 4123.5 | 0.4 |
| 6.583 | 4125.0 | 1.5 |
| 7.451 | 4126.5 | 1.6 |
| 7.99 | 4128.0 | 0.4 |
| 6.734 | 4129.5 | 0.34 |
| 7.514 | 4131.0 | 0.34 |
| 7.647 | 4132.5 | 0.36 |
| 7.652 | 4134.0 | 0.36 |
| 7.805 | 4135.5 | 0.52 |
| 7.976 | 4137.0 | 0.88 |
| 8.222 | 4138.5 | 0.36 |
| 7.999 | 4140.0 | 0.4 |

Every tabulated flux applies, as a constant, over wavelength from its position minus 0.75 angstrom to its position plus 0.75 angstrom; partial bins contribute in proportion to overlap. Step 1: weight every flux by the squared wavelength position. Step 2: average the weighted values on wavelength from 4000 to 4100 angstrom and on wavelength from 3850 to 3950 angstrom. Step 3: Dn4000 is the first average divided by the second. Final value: 1.3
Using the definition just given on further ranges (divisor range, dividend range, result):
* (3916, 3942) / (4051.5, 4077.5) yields 1.32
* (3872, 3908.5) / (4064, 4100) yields 1.42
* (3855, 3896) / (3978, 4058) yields 1.50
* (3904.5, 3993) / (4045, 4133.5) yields 1.23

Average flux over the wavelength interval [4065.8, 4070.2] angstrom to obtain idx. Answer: 7.94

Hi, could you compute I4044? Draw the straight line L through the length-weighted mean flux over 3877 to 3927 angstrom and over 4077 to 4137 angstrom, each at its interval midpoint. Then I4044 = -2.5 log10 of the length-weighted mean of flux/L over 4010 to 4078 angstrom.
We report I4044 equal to -0.23 mag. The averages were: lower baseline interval 5.97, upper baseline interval 6.7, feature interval 8.02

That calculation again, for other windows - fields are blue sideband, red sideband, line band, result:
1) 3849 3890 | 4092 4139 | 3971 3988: 0.08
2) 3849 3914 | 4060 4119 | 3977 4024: -0.21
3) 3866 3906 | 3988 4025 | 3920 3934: 0.05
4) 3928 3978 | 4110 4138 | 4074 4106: 0.10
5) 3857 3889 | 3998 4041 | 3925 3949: 0.18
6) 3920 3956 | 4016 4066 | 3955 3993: 0.23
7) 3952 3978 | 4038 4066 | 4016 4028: -0.16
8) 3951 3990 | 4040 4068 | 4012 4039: -0.14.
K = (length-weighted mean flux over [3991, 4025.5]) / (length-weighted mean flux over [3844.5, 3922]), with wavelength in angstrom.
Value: 1.3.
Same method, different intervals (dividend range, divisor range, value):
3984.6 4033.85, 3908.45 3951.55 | 1.24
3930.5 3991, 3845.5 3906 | 0.97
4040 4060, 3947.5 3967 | 1.35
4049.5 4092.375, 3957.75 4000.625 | 1.26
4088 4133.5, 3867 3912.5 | 1.12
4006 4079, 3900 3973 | 1.32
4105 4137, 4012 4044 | 0.85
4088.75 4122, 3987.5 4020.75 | 0.75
